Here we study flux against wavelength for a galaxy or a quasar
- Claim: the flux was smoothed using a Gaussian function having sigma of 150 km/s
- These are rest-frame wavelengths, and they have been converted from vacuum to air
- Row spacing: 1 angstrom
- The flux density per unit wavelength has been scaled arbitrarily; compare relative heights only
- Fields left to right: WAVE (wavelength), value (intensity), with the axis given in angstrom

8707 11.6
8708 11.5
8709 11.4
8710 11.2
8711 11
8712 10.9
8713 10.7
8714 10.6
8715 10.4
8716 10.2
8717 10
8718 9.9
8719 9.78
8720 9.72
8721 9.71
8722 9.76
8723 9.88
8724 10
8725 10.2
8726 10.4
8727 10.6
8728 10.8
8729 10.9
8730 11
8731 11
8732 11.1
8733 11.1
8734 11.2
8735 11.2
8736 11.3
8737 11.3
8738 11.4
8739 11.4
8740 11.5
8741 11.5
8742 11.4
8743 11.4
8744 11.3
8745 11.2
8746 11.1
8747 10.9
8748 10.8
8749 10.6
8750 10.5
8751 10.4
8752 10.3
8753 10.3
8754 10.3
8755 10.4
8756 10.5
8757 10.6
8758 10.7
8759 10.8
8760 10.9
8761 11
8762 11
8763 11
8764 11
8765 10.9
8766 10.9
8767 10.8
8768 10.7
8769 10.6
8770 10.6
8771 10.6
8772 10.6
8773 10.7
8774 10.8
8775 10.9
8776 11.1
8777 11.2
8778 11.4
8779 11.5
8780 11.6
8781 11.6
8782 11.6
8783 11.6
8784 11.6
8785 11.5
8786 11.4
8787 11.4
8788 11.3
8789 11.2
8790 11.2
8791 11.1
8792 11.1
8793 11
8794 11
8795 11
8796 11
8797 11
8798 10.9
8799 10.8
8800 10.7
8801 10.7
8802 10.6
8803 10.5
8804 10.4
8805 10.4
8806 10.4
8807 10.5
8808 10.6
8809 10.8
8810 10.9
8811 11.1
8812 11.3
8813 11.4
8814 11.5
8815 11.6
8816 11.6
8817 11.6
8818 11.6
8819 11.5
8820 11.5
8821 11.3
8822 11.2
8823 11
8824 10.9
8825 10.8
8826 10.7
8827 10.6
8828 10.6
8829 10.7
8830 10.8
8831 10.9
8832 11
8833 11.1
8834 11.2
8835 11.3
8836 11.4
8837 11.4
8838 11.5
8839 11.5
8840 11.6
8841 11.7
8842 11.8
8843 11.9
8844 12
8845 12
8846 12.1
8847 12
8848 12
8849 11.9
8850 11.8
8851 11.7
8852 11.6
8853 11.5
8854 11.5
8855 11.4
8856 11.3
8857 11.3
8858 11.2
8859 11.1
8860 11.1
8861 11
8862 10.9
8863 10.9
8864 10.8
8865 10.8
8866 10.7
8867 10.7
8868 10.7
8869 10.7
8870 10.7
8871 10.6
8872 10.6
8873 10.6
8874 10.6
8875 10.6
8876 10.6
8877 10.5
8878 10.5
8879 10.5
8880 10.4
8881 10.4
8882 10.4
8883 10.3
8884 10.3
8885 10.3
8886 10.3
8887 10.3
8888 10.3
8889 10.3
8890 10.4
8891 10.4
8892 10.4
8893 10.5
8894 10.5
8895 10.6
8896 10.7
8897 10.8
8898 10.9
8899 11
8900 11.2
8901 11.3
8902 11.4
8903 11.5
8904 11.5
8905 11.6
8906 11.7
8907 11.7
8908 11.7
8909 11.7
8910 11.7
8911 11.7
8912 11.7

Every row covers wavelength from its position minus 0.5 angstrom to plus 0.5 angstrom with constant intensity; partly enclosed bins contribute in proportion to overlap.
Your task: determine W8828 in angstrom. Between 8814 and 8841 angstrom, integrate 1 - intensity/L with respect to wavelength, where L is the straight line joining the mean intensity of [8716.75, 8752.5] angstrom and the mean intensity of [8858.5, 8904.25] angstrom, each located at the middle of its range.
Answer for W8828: -1.3 angstrom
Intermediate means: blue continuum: 10.7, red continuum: 10.7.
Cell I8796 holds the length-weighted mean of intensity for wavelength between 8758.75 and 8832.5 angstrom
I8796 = 11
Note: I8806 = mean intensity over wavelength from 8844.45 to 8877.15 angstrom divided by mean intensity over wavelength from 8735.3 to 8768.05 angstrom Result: 1.02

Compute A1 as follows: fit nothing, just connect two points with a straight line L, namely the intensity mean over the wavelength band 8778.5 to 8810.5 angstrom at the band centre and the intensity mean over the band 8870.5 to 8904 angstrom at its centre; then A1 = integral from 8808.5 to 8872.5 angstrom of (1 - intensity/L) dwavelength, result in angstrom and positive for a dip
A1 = -2.5 angstrom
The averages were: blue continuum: 11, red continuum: 10.6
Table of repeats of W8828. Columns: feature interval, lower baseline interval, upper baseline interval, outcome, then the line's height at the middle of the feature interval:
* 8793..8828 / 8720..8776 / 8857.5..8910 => -0.59 angstrom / 10.8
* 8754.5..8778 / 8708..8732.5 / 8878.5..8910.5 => -0.51 angstrom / 10.6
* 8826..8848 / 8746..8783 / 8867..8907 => -1.27 angstrom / 10.8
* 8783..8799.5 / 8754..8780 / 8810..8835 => -0.29 angstrom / 11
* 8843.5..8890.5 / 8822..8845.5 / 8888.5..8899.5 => -0.24 angstrom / 10.9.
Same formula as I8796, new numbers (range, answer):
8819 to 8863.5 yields 11.3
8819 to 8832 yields 10.9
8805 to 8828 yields 11.1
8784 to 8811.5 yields 10.9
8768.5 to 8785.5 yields 11.1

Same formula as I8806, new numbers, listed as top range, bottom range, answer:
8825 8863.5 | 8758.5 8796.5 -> 1.02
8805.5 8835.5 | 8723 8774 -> 1.02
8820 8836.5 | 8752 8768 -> 1.02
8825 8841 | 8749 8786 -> 1.02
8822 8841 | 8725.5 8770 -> 1.02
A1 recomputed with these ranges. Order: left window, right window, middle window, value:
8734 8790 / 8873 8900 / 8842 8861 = -1.73 angstrom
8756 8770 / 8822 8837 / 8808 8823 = -0.53 angstrom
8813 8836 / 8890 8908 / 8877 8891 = 0.88 angstrom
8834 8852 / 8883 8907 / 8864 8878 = 0.72 angstrom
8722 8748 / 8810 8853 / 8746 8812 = 1.61 angstrom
